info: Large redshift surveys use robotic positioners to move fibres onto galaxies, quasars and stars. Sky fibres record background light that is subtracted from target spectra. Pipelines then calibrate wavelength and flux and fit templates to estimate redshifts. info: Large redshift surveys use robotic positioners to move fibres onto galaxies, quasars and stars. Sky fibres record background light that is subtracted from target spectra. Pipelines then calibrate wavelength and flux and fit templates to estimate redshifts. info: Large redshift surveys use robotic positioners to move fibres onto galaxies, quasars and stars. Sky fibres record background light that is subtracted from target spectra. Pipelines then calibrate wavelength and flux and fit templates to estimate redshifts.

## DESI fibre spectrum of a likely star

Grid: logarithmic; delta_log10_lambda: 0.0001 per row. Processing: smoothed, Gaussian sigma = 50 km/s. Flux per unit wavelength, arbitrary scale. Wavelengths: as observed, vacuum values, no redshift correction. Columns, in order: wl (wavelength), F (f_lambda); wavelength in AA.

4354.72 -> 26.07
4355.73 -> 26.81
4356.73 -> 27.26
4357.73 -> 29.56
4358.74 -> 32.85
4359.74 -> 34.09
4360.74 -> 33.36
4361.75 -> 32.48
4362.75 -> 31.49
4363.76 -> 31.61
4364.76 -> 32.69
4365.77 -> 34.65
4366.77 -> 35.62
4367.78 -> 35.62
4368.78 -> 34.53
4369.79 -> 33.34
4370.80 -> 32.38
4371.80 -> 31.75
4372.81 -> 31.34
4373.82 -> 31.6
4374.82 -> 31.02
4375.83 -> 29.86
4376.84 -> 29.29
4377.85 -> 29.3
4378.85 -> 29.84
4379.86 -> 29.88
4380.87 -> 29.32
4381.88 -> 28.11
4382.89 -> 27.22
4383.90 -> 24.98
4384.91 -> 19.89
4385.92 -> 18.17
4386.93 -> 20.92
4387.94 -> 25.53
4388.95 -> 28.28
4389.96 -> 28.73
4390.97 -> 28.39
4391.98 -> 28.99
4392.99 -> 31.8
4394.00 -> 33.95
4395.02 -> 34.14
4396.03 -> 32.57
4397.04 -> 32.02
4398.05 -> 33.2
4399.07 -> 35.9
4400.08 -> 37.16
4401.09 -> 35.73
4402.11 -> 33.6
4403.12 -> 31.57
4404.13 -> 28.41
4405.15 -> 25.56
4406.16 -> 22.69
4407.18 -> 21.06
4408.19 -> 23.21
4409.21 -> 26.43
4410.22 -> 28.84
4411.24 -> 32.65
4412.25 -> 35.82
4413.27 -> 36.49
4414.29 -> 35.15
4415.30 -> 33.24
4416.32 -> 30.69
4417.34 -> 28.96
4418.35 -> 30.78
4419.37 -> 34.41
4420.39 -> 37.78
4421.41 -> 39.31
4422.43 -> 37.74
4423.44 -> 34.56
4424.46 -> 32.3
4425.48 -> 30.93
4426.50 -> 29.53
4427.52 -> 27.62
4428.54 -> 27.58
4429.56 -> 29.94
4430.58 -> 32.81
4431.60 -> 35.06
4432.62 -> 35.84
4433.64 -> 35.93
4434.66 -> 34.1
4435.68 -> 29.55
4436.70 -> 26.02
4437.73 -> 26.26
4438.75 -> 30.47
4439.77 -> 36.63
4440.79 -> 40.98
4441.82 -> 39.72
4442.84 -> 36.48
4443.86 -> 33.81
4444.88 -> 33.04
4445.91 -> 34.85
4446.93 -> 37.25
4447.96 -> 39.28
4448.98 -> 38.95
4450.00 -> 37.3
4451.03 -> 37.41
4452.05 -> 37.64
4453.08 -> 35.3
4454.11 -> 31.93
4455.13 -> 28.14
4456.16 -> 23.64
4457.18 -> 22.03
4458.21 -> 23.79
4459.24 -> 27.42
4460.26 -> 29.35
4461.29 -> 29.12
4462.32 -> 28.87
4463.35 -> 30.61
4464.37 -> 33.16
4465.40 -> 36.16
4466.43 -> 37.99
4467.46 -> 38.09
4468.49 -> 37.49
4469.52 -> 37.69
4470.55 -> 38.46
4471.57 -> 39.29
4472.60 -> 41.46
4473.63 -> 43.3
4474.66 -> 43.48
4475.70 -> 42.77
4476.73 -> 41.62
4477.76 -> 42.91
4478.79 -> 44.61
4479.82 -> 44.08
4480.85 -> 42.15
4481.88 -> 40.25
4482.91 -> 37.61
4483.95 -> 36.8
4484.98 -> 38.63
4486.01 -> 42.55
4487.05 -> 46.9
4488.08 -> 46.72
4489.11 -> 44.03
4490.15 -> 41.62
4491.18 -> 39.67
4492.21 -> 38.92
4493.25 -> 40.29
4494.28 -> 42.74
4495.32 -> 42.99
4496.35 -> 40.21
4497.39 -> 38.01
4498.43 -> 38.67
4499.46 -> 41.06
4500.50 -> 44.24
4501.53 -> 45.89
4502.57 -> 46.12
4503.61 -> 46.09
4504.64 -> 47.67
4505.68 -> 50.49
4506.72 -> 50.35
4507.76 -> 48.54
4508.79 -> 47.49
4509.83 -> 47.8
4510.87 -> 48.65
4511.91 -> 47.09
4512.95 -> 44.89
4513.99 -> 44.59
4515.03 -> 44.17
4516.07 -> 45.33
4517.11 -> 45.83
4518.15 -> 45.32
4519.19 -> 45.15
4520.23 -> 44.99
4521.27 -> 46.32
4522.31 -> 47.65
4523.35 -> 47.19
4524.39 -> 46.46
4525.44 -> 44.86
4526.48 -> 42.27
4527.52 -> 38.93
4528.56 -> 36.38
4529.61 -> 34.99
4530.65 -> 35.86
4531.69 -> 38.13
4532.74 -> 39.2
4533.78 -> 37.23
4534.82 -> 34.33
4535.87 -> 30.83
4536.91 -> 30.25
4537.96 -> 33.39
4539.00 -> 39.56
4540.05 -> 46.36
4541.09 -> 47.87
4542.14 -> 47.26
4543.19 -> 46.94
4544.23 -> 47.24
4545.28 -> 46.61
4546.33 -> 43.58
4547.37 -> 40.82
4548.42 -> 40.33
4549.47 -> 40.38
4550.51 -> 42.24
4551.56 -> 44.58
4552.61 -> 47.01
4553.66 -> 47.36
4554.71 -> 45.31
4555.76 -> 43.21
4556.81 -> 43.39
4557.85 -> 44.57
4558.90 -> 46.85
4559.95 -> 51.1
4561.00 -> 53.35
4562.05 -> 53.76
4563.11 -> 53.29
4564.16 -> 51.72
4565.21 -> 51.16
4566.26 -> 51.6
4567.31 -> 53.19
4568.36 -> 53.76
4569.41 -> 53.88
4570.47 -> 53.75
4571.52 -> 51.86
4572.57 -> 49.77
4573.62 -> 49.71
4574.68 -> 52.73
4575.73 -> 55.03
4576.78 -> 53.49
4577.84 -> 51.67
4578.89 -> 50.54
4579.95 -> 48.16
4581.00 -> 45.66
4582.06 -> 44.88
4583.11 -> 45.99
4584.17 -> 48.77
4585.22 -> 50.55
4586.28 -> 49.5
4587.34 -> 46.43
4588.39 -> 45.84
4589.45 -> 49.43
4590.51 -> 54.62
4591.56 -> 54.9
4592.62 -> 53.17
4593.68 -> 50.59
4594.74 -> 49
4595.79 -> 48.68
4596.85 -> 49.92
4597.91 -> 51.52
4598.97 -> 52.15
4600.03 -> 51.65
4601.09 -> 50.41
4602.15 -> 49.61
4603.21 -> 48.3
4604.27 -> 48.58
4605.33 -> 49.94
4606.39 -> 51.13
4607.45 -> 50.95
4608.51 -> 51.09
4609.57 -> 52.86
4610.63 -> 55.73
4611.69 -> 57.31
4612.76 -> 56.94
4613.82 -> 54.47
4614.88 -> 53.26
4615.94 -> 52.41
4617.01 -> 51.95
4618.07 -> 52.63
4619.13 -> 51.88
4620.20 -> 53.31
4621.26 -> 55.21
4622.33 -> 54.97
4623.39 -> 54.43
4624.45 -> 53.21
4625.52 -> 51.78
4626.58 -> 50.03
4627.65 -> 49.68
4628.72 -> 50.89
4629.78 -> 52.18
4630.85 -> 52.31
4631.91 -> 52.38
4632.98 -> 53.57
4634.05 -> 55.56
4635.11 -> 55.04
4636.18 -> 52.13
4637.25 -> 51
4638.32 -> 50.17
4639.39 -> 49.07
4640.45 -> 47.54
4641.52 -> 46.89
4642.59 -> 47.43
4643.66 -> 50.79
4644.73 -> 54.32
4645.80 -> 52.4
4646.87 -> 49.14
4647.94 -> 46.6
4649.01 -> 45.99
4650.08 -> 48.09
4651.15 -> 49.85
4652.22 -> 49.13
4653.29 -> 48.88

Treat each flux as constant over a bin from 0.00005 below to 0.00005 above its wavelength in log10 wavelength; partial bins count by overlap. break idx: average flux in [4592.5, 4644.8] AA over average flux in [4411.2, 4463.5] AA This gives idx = 1.58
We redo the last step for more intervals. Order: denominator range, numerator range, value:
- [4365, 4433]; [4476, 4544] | 1.39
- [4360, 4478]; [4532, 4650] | 1.52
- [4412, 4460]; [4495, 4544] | 1.30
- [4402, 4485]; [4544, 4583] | 1.43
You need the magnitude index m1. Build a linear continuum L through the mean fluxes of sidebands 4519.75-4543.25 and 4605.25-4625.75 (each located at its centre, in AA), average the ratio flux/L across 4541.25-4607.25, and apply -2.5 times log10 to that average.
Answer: -0.046 mag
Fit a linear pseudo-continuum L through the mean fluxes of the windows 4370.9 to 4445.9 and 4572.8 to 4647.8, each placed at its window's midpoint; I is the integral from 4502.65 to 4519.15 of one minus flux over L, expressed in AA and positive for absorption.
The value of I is -2.2 AA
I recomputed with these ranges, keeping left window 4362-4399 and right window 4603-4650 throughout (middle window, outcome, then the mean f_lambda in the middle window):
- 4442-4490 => 1.04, 36.9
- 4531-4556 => 1.62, 41.6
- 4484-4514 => -2.62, 44.1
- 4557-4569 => -1.28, 51.1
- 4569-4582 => -1.06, 51.1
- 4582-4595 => -0.34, 49.7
